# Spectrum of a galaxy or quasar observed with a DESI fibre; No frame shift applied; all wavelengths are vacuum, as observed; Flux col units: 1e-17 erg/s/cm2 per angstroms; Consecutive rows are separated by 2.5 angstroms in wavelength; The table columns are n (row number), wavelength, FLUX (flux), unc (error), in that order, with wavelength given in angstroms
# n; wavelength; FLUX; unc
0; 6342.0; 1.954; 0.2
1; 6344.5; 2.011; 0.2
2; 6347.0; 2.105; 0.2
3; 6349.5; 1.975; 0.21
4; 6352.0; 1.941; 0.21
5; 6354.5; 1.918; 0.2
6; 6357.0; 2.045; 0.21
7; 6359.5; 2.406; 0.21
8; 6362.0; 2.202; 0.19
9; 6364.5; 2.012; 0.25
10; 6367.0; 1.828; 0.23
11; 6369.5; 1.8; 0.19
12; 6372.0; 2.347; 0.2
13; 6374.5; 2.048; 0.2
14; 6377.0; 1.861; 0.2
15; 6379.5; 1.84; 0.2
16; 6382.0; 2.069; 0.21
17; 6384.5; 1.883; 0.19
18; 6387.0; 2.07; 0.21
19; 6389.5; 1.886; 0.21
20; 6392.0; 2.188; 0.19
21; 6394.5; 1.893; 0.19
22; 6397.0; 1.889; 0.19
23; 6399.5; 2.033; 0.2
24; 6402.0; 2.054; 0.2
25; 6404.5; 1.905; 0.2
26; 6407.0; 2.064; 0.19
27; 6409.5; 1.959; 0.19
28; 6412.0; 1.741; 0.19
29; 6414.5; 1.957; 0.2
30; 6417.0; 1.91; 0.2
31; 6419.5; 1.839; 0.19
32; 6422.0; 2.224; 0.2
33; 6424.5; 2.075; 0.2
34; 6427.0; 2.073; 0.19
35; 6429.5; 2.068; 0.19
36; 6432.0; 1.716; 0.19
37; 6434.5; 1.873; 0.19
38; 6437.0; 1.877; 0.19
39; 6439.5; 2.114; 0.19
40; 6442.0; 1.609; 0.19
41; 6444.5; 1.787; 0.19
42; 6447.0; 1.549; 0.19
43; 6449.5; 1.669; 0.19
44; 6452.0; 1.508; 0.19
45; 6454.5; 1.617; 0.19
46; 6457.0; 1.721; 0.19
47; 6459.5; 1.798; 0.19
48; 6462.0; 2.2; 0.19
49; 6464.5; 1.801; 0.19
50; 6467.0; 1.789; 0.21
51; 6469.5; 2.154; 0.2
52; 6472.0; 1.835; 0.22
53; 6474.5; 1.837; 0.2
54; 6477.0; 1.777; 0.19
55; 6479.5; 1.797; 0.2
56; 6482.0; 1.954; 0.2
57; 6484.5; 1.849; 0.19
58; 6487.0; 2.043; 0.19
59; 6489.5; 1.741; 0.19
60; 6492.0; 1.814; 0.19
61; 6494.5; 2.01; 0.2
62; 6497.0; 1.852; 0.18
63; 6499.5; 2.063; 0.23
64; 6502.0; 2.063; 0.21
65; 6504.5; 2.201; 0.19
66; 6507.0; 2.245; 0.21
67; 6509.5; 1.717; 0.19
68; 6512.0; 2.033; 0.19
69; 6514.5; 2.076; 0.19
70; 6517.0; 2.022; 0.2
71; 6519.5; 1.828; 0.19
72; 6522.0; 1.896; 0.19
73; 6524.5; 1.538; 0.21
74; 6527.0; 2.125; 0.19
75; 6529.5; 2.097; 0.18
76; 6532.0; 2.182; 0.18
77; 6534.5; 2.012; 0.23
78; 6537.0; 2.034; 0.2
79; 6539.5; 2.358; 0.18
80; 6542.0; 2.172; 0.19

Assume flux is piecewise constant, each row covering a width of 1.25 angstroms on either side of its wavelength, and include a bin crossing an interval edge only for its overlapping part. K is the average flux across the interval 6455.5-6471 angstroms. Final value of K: 1.9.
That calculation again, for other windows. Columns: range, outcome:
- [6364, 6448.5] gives 1.94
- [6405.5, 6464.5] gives 1.87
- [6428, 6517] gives 1.88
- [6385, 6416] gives 1.97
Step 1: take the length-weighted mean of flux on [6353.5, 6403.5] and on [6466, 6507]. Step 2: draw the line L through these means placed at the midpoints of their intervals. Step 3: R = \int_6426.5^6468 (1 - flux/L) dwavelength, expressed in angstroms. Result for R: 3.3 angstroms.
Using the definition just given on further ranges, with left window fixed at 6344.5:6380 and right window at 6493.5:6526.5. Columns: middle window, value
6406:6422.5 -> 0.5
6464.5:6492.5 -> 1.6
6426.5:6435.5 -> 0.3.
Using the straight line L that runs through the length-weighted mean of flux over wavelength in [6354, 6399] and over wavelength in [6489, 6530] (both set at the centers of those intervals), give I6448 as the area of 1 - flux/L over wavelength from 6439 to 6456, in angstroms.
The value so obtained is 2.66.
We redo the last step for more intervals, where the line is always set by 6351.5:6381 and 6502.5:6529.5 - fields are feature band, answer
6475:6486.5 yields 0.8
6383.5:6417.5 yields 0.9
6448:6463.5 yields 1.9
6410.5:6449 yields 2.2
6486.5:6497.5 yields 0.6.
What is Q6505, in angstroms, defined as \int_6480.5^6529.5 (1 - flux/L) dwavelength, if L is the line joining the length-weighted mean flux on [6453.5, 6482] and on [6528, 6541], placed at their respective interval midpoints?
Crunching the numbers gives 1.38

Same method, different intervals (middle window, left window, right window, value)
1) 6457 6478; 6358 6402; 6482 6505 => 0.8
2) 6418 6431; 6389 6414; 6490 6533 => -0.5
